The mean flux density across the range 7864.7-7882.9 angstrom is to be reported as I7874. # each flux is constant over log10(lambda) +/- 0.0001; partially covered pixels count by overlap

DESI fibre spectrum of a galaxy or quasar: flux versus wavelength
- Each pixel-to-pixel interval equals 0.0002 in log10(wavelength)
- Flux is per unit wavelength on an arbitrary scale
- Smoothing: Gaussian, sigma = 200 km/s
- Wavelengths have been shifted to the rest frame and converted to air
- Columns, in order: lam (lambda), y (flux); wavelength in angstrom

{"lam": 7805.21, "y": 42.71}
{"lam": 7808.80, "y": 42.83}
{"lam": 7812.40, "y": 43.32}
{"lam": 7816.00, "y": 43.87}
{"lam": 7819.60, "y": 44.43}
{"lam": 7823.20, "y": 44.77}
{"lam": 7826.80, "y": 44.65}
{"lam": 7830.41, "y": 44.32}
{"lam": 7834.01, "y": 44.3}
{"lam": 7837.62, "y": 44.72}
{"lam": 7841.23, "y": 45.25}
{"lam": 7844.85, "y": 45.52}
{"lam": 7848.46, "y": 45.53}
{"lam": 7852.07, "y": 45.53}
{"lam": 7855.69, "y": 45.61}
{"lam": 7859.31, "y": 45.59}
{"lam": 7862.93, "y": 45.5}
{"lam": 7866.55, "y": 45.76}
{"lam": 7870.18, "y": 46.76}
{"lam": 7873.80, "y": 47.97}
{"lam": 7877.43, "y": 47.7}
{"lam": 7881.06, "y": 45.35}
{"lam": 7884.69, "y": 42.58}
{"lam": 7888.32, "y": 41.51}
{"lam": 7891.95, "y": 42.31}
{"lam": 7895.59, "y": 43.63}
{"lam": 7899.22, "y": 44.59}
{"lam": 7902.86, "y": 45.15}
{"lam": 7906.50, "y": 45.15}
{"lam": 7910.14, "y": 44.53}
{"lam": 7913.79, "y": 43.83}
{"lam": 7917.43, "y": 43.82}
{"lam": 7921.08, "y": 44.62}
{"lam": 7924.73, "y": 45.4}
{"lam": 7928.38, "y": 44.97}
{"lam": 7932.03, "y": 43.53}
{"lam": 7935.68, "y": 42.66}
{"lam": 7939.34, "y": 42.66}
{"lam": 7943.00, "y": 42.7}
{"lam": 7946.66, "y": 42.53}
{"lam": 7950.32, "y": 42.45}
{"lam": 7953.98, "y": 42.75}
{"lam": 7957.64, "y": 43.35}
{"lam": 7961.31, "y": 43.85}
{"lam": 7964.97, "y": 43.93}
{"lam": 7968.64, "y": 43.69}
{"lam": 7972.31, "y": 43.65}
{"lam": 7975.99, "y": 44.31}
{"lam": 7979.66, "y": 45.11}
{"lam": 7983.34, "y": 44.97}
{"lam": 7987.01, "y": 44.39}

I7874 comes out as 46.7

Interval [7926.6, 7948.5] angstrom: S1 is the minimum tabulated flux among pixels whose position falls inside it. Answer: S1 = 42.53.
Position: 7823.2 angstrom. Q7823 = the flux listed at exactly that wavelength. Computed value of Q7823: 44.77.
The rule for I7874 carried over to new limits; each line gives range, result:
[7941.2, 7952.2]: 42.6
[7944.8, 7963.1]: 43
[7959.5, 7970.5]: 43.8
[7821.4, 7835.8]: 44.5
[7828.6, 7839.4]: 44.4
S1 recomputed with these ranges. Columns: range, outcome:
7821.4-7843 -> 44.3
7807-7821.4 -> 42.83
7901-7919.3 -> 43.82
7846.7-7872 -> 45.5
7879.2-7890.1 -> 41.51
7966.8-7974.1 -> 43.65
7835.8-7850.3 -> 44.72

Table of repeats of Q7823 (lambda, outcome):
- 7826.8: 44.65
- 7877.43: 47.7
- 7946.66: 42.53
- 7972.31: 43.65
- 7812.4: 43.32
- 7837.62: 44.72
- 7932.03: 43.53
